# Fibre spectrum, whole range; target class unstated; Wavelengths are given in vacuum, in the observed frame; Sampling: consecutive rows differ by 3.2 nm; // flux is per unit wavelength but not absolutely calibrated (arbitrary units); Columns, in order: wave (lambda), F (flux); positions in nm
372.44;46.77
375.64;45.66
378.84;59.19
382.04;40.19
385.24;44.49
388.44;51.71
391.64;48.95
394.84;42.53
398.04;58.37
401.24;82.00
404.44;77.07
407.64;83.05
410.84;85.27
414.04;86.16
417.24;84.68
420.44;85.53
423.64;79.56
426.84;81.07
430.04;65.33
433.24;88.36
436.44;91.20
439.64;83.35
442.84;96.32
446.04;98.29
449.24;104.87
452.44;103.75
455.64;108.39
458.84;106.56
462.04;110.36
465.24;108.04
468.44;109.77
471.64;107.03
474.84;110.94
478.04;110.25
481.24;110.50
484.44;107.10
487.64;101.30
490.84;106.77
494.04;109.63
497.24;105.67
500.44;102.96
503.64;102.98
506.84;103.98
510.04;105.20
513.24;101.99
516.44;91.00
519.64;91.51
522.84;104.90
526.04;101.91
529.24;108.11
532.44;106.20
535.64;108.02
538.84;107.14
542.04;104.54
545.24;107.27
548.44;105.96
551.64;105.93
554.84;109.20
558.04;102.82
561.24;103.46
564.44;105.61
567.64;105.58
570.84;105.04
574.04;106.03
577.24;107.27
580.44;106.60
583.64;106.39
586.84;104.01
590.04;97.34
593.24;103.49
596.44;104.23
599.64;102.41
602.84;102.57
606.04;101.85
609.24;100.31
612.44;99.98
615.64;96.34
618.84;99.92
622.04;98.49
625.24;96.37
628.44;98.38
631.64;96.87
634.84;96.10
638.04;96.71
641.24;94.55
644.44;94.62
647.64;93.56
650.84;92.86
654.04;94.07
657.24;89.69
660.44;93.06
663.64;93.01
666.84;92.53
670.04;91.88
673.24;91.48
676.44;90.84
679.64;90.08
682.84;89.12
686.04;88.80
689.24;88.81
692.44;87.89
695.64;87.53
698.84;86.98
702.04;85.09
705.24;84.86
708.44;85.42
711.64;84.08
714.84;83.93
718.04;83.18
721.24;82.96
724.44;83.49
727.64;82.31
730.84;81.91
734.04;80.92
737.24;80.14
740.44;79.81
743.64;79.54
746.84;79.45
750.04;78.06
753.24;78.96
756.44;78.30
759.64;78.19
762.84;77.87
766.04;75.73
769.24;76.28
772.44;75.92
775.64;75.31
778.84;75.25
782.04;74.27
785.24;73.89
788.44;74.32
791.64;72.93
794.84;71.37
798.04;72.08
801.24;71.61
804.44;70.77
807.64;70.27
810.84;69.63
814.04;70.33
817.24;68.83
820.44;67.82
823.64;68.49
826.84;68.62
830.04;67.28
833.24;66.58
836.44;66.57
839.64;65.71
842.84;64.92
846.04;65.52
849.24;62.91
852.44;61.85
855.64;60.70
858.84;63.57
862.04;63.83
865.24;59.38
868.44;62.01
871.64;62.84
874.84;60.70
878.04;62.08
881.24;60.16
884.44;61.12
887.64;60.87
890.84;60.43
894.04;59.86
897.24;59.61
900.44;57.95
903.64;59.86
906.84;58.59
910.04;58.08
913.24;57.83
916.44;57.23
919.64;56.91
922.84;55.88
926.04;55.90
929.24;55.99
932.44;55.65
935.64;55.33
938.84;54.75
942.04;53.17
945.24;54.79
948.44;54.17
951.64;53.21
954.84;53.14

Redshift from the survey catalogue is 0.000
